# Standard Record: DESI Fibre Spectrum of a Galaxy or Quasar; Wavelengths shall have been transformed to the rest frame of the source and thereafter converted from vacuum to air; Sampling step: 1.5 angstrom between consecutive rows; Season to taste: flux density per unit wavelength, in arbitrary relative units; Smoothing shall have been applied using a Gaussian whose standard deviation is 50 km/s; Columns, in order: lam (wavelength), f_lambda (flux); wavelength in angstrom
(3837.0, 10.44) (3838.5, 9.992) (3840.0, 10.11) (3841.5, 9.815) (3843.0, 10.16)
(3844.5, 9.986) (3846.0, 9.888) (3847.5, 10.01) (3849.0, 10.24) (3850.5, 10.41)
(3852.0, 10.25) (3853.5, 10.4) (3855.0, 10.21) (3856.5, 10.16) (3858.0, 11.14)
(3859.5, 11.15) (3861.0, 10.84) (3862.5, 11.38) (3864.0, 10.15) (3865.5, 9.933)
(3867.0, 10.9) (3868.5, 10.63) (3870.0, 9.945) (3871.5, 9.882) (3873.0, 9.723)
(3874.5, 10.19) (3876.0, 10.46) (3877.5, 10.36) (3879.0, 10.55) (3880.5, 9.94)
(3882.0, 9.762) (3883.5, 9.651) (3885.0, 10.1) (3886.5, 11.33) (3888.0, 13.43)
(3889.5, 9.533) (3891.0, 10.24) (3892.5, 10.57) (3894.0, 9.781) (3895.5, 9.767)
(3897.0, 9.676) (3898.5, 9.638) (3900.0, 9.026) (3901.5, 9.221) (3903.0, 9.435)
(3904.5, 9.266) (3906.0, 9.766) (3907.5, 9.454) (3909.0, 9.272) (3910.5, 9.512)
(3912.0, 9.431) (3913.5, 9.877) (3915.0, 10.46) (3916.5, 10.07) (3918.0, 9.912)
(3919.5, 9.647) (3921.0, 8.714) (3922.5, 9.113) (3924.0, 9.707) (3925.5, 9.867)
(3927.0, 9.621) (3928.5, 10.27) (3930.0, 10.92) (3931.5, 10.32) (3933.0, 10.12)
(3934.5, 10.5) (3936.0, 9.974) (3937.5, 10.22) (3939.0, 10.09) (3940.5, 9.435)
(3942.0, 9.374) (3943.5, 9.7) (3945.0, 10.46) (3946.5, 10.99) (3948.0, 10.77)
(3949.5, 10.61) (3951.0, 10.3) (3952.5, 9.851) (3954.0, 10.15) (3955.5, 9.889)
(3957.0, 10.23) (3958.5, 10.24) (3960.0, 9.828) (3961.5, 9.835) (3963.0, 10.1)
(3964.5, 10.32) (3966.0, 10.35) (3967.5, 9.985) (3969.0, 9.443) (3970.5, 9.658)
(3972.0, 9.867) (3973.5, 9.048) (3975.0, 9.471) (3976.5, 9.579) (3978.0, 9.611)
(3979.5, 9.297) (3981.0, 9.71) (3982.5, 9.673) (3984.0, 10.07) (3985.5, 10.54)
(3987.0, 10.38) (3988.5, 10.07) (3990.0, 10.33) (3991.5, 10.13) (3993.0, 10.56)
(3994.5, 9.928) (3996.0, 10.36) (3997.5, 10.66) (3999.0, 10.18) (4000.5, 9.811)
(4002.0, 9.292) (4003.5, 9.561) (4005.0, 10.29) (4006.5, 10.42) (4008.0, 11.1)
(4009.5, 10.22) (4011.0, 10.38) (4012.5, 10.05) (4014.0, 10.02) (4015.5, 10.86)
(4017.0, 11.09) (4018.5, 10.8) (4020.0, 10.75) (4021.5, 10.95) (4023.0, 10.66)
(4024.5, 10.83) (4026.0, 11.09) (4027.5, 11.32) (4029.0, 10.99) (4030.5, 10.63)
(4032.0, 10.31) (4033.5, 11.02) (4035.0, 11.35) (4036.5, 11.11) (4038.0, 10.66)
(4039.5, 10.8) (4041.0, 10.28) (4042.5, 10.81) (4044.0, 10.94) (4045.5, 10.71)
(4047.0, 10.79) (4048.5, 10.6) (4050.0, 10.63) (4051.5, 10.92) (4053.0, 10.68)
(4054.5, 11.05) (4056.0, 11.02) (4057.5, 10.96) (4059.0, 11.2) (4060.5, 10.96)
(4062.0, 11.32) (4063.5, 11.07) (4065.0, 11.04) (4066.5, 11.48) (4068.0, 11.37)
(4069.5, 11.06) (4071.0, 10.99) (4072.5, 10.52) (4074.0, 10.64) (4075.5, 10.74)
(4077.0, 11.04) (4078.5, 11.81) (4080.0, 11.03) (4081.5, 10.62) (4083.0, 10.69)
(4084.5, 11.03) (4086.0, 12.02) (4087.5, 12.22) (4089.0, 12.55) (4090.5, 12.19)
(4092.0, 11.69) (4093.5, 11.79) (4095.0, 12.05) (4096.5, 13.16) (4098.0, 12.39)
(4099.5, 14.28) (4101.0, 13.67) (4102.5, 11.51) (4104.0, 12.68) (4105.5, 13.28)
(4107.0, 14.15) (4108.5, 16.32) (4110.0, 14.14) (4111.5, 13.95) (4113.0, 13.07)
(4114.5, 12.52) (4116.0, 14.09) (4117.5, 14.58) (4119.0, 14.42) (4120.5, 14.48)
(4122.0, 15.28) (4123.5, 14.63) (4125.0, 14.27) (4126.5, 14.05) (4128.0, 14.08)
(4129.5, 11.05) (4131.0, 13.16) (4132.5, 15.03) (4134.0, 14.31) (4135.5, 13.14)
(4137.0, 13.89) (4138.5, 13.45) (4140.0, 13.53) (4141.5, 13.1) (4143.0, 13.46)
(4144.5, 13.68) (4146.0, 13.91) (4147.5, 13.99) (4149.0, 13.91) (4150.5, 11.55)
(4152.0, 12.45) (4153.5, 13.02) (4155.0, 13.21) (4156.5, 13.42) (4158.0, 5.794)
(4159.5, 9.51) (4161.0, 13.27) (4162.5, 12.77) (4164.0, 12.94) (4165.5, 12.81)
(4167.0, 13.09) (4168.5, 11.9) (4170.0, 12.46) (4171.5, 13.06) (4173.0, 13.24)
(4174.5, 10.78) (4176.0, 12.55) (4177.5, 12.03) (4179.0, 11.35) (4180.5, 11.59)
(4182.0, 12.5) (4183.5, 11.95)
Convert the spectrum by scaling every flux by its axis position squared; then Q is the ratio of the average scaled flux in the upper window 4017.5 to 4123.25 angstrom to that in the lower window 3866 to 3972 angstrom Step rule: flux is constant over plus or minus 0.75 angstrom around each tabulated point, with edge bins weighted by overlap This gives 1.27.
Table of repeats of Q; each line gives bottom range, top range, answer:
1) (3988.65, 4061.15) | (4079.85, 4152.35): 1.30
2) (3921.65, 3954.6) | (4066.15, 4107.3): 1.26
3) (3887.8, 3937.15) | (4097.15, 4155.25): 1.54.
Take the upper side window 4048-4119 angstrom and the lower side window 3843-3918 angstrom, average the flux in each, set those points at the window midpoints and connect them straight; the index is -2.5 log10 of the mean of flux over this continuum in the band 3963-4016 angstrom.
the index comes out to 0.114 mag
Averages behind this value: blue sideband 10.1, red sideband 12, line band 10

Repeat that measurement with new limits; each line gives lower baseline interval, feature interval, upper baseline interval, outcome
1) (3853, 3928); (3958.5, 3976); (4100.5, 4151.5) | 0.15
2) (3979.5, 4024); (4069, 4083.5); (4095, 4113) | 0.16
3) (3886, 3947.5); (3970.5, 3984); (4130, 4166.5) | 0.12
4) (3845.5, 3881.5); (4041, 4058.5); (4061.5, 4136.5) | 0.13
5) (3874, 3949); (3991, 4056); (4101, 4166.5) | 0.10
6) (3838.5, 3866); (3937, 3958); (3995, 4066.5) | 0.04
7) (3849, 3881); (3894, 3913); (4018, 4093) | 0.12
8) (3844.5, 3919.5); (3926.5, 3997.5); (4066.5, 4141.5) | 0.11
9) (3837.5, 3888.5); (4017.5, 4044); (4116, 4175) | 0.11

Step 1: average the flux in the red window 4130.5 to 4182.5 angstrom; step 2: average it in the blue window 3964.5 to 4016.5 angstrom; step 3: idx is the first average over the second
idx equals 1.26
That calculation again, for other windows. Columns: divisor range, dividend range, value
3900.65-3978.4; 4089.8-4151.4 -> 1.37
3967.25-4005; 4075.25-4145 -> 1.32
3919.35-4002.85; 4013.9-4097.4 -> 1.11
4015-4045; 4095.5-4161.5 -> 1.23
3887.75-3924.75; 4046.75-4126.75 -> 1.26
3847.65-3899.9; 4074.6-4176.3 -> 1.24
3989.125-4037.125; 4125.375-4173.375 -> 1.22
